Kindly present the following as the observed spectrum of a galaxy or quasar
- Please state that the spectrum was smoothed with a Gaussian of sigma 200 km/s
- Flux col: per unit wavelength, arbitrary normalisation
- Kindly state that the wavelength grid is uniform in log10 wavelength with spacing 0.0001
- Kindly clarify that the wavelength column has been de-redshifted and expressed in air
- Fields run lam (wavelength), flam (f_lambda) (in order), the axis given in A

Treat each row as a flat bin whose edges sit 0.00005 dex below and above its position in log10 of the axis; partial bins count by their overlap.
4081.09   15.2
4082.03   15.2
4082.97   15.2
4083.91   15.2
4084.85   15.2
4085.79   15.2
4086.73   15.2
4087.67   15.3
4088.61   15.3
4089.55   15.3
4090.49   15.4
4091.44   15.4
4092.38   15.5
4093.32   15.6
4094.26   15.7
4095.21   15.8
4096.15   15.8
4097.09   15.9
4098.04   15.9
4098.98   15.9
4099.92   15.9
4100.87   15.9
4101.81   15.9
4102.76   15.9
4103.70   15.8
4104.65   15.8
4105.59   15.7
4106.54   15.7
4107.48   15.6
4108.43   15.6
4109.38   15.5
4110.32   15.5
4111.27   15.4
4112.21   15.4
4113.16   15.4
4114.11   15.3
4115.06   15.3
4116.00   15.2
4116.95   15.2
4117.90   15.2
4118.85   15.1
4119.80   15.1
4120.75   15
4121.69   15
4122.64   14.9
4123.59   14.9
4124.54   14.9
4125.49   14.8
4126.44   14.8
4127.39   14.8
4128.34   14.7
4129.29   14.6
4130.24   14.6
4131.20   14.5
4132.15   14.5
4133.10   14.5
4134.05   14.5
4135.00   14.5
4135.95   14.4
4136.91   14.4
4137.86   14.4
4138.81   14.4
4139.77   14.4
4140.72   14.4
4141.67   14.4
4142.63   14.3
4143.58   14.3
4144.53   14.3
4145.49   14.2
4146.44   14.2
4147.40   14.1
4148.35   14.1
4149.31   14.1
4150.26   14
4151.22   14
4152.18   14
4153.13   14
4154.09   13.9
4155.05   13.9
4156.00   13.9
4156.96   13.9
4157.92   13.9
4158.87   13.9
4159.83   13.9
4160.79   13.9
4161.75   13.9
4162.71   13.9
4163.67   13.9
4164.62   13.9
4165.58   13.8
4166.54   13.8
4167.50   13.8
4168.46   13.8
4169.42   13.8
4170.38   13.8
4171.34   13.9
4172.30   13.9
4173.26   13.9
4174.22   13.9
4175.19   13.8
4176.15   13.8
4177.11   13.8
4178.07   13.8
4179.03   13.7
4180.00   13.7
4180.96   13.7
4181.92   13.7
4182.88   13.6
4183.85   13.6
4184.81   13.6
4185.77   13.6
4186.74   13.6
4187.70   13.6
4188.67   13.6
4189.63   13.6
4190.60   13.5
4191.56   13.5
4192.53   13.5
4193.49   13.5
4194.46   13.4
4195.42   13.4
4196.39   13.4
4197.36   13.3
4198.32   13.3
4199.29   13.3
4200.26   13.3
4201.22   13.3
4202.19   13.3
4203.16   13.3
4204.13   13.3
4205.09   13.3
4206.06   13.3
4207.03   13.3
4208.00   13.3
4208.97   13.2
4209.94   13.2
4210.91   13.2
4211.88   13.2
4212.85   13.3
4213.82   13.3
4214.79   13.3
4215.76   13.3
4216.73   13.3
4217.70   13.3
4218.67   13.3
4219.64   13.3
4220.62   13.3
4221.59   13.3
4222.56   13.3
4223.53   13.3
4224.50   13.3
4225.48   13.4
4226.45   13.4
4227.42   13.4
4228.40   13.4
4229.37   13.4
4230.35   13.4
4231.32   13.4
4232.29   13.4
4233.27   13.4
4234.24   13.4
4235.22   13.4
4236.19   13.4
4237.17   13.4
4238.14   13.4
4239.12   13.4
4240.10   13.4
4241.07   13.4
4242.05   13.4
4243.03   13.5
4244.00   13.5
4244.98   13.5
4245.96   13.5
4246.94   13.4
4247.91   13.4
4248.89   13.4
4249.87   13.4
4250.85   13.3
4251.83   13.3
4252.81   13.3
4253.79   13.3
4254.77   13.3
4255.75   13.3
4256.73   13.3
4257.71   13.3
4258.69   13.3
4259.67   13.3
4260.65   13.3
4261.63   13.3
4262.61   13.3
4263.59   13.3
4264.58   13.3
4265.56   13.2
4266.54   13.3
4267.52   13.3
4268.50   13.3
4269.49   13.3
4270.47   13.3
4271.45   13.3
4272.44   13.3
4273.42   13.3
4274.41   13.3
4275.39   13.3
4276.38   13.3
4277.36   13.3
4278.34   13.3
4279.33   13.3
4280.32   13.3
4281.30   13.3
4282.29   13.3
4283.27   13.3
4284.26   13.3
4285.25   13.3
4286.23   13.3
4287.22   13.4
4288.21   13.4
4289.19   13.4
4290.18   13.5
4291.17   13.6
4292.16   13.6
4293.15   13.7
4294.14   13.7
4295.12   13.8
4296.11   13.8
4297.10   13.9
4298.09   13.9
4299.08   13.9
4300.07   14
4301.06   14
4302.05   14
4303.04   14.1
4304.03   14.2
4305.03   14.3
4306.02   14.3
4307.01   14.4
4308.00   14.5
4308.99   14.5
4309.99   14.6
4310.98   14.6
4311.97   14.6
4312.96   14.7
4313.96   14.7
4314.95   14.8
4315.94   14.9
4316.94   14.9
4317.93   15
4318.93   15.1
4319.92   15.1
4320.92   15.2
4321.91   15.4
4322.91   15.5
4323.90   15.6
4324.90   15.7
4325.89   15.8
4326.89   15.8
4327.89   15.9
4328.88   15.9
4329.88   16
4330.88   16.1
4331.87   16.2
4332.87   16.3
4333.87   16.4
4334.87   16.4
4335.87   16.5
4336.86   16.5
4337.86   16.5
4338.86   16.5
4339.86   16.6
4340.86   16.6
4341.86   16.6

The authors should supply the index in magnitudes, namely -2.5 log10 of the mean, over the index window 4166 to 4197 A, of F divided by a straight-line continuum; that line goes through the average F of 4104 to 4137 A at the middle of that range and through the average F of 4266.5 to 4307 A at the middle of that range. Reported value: 0.06 mag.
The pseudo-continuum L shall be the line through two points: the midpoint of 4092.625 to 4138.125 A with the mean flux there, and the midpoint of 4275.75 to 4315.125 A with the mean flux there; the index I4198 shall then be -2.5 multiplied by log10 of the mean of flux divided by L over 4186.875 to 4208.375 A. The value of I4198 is 0.093 mag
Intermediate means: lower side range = 15.2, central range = 13.4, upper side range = 13.8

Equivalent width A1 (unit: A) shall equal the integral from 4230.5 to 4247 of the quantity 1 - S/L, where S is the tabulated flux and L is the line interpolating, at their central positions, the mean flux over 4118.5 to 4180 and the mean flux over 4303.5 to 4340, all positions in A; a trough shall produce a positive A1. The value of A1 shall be 1.6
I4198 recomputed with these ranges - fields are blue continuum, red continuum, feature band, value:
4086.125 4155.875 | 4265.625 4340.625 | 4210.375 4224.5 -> 0.11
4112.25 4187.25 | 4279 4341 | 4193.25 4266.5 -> 0.09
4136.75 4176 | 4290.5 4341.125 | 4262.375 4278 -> 0.11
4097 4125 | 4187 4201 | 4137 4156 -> 0.03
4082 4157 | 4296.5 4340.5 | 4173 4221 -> 0.12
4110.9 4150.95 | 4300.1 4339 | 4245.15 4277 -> 0.13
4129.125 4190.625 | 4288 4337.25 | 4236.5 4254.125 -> 0.08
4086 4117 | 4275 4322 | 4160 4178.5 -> 0.09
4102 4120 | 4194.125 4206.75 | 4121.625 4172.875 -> 0.03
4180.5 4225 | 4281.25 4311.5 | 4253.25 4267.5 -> 0.03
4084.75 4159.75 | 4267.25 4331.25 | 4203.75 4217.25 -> 0.10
